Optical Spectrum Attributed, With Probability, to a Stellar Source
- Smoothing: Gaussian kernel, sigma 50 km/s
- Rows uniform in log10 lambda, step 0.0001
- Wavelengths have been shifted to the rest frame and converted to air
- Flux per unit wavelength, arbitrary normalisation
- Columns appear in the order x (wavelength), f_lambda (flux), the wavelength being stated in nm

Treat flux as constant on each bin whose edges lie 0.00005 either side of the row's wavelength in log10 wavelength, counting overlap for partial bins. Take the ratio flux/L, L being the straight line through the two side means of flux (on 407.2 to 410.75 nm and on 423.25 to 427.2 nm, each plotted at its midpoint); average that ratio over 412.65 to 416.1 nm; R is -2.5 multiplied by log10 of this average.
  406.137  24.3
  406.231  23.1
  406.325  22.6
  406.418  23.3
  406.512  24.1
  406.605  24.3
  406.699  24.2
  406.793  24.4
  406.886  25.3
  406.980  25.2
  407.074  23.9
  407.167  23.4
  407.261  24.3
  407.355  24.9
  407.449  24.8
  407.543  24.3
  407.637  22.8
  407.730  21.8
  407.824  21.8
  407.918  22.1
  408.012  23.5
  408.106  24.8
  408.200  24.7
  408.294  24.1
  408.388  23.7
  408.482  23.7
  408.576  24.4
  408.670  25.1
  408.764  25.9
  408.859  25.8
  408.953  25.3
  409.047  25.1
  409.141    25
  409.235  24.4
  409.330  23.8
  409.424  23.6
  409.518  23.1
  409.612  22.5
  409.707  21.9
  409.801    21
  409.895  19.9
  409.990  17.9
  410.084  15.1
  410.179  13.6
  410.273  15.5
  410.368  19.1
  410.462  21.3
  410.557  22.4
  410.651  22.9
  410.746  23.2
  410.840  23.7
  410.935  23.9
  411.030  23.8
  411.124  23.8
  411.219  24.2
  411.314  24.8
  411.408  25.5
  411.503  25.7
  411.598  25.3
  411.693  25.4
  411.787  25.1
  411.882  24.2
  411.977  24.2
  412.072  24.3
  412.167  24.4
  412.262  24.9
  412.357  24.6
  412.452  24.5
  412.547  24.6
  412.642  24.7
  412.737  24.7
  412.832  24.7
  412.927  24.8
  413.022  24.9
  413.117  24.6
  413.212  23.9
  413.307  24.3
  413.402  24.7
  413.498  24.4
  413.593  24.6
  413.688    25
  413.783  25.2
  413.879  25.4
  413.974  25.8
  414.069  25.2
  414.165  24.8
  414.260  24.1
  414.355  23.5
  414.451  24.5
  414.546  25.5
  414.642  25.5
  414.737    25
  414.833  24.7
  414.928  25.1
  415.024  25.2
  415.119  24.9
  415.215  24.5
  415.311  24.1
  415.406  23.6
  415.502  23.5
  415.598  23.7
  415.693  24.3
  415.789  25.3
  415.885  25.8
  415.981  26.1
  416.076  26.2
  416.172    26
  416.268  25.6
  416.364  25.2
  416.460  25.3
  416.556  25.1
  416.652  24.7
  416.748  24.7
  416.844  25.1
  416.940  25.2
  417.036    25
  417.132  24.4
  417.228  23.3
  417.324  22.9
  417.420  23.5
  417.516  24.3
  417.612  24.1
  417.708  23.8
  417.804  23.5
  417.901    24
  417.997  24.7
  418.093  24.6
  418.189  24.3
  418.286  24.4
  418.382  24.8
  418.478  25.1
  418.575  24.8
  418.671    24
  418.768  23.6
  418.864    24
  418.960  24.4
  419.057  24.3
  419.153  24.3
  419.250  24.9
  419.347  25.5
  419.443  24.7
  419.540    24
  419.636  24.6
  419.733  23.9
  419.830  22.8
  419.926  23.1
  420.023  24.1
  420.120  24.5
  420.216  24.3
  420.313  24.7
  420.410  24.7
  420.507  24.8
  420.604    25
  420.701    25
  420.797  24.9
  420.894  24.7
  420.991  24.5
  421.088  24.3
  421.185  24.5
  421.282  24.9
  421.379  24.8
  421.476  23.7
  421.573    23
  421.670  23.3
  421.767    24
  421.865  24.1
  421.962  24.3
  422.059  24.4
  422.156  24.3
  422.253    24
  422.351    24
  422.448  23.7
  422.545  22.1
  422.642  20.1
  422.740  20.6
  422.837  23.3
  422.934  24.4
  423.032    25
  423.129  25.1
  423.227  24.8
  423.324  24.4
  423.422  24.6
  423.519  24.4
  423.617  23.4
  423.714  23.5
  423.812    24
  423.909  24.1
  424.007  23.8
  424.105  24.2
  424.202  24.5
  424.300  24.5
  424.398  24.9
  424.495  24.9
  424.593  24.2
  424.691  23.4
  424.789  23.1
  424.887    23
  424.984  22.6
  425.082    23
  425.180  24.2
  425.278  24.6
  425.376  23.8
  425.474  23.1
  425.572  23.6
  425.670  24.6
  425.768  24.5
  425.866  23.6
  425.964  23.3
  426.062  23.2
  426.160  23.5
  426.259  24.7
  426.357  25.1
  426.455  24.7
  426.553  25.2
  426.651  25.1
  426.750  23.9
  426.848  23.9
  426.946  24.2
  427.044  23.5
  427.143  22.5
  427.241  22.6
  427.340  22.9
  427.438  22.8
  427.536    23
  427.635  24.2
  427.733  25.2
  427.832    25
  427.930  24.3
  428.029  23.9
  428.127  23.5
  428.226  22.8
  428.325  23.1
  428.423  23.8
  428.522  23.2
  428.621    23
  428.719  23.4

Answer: -0.08 mag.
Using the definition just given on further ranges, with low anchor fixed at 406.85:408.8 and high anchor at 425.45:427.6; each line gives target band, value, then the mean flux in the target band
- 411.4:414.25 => -0.037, 24.8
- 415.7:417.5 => -0.045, 24.9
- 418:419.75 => -0.026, 24.5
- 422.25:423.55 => 0.012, 23.6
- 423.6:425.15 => -0.001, 23.8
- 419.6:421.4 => -0.025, 24.4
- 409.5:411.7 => 0.103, 21.8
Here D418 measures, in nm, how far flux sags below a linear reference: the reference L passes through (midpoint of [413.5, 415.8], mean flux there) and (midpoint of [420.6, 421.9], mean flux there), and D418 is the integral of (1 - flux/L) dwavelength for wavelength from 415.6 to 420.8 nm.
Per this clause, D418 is -0.01 nm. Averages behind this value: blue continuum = 24.7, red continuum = 24.3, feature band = 24.6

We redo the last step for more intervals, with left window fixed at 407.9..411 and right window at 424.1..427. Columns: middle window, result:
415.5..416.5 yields -0.092 nm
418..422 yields -0.144 nm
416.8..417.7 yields -0.036 nm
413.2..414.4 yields -0.094 nm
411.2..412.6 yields -0.127 nm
